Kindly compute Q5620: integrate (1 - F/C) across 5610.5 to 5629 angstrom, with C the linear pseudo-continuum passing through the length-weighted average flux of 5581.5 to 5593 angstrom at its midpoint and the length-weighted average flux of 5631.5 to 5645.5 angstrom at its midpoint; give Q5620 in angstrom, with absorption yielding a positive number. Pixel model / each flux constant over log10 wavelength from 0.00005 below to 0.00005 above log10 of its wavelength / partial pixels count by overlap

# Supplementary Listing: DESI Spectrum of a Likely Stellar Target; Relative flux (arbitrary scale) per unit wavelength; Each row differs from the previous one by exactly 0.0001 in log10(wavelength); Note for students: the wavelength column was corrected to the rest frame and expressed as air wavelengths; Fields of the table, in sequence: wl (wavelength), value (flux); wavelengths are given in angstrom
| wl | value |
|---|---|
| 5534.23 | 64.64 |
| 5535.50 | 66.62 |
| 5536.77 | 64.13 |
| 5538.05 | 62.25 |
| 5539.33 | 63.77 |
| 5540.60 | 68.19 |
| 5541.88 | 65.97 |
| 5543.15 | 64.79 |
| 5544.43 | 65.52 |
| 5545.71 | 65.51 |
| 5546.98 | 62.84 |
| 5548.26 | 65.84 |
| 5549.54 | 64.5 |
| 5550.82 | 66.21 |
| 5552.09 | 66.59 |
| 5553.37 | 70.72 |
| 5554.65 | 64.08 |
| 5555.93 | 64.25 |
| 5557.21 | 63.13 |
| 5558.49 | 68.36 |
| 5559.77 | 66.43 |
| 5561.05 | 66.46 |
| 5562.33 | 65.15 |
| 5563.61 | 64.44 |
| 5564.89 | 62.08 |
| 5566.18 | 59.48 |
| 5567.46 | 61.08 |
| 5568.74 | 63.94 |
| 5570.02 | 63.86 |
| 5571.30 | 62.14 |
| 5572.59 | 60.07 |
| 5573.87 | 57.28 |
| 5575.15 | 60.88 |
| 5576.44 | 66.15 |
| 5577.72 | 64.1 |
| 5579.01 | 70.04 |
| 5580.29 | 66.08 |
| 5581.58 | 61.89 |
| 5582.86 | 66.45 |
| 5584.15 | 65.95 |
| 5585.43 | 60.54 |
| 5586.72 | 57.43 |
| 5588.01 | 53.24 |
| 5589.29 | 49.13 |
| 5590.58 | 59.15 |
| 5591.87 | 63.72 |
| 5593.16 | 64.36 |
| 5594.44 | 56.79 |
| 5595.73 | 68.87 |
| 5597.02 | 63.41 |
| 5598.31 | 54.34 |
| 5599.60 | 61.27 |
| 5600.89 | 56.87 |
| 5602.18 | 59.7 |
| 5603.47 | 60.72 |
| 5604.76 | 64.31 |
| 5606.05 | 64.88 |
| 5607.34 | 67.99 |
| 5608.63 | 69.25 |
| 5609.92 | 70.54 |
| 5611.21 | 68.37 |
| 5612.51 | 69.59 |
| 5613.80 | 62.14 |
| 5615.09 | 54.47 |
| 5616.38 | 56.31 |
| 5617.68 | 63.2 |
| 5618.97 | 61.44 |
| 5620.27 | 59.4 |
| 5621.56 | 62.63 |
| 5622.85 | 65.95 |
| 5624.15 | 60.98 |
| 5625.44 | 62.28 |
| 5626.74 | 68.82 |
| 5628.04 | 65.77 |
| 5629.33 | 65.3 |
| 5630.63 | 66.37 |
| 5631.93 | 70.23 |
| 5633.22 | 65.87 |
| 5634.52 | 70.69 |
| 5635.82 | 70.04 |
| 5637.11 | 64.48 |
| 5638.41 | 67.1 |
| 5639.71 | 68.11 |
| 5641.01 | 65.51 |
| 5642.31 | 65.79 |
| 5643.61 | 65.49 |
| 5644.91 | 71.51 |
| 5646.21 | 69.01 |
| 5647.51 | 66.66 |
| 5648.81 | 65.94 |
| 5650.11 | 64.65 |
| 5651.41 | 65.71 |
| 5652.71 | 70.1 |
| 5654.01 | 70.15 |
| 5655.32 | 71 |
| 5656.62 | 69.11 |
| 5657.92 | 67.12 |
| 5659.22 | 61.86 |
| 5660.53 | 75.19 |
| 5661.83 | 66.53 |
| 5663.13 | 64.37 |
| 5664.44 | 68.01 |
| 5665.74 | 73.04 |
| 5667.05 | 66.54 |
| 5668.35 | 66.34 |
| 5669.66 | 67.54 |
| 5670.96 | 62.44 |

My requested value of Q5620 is 0.5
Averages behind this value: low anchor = 59.8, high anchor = 67.7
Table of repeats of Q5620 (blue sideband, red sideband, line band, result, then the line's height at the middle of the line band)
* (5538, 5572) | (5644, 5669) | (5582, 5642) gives 2.92 angstrom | 66.6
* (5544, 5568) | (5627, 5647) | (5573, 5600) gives 1.79 angstrom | 65.8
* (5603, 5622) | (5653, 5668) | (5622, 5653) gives -0.24 angstrom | 66.2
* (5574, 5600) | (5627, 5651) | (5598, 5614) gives -0.11 angstrom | 63.6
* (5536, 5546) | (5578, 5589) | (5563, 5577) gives 0.28 angstrom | 63.2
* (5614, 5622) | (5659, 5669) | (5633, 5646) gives -0.82 angstrom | 63.5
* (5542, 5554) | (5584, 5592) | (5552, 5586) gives -1.43 angstrom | 61.6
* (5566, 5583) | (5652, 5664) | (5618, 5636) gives 0.32 angstrom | 66.4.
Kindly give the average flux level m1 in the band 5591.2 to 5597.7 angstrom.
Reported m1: 63.4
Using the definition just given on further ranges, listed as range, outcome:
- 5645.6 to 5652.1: 66.4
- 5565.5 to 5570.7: 62.1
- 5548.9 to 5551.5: 65.5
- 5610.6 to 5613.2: 68.7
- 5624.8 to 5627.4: 65.3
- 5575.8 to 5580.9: 66.6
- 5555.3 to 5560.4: 65.5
